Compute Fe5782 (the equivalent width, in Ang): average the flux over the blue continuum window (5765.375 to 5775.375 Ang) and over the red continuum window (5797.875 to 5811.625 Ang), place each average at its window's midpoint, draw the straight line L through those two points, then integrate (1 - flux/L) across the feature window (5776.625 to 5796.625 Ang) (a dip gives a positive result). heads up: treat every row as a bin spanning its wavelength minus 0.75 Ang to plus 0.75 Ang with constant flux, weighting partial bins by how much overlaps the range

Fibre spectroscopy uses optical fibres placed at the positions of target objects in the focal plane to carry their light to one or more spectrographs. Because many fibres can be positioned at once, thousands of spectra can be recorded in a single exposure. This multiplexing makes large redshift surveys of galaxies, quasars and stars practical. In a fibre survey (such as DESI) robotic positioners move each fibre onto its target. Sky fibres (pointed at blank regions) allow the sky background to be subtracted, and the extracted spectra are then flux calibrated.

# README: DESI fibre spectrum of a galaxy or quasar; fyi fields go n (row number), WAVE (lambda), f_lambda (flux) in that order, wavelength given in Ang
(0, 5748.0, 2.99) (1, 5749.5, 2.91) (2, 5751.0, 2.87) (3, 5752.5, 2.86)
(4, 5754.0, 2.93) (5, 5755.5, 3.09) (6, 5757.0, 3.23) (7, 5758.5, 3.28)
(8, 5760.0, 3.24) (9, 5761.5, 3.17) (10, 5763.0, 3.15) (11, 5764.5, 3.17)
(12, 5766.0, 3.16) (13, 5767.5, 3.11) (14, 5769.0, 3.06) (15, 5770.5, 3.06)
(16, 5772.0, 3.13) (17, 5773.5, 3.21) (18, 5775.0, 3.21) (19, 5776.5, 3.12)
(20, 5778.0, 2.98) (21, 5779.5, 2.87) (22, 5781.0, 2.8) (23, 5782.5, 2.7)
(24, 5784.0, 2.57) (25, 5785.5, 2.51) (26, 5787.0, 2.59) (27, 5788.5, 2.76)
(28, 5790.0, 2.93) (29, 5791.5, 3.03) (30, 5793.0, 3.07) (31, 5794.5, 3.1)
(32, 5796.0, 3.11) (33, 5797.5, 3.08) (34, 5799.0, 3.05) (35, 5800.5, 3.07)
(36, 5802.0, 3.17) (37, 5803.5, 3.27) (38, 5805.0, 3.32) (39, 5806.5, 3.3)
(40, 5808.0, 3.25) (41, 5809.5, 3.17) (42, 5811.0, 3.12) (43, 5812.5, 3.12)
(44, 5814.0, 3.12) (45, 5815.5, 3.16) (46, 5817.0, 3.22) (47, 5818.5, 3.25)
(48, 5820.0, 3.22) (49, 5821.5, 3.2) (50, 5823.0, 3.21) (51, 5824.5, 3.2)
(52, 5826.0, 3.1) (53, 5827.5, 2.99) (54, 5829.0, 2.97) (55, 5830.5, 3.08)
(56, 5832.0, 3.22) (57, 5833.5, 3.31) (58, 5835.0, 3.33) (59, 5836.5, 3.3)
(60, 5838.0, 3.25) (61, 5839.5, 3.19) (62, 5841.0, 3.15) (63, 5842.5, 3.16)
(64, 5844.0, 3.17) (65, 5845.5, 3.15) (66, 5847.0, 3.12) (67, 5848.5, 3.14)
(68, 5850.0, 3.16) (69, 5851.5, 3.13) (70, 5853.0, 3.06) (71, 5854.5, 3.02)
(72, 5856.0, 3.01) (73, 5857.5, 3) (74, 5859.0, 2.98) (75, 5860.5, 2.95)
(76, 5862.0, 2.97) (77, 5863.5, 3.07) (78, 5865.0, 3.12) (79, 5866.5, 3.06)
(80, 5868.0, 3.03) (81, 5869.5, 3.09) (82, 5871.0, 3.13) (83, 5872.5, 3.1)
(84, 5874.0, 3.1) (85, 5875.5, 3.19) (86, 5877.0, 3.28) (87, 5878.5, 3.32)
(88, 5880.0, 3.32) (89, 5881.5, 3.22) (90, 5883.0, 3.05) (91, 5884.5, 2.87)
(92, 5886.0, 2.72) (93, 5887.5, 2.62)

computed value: 1.9 Ang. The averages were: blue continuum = 3.13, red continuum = 3.19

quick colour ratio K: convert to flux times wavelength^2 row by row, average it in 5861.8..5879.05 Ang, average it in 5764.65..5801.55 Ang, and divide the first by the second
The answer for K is 1.1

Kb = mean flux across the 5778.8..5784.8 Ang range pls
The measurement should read 2.73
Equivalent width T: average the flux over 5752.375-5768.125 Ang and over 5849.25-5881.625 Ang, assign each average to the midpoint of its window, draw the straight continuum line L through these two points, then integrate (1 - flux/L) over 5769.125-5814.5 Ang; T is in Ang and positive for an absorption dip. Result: 1.5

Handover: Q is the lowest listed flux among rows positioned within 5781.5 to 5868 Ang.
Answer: 2.51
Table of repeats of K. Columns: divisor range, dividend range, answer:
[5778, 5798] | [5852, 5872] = 1.09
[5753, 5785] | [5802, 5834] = 1.06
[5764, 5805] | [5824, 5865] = 1.06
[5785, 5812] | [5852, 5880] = 1.03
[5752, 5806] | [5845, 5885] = 1.05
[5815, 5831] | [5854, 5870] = 0.97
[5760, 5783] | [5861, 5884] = 1.06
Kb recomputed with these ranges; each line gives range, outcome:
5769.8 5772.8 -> 3.1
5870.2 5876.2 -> 3.13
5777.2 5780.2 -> 2.93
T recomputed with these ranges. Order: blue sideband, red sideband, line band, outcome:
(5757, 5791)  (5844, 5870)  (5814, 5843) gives -1.4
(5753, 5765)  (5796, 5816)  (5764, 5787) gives 1.4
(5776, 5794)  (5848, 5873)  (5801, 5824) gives -2.3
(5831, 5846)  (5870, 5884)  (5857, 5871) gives 0.7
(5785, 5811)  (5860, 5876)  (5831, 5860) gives -0.8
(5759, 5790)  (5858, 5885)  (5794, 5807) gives -0.6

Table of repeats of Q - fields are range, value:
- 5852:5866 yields 2.95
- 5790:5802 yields 2.93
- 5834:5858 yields 3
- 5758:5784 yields 2.57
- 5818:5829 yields 2.97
